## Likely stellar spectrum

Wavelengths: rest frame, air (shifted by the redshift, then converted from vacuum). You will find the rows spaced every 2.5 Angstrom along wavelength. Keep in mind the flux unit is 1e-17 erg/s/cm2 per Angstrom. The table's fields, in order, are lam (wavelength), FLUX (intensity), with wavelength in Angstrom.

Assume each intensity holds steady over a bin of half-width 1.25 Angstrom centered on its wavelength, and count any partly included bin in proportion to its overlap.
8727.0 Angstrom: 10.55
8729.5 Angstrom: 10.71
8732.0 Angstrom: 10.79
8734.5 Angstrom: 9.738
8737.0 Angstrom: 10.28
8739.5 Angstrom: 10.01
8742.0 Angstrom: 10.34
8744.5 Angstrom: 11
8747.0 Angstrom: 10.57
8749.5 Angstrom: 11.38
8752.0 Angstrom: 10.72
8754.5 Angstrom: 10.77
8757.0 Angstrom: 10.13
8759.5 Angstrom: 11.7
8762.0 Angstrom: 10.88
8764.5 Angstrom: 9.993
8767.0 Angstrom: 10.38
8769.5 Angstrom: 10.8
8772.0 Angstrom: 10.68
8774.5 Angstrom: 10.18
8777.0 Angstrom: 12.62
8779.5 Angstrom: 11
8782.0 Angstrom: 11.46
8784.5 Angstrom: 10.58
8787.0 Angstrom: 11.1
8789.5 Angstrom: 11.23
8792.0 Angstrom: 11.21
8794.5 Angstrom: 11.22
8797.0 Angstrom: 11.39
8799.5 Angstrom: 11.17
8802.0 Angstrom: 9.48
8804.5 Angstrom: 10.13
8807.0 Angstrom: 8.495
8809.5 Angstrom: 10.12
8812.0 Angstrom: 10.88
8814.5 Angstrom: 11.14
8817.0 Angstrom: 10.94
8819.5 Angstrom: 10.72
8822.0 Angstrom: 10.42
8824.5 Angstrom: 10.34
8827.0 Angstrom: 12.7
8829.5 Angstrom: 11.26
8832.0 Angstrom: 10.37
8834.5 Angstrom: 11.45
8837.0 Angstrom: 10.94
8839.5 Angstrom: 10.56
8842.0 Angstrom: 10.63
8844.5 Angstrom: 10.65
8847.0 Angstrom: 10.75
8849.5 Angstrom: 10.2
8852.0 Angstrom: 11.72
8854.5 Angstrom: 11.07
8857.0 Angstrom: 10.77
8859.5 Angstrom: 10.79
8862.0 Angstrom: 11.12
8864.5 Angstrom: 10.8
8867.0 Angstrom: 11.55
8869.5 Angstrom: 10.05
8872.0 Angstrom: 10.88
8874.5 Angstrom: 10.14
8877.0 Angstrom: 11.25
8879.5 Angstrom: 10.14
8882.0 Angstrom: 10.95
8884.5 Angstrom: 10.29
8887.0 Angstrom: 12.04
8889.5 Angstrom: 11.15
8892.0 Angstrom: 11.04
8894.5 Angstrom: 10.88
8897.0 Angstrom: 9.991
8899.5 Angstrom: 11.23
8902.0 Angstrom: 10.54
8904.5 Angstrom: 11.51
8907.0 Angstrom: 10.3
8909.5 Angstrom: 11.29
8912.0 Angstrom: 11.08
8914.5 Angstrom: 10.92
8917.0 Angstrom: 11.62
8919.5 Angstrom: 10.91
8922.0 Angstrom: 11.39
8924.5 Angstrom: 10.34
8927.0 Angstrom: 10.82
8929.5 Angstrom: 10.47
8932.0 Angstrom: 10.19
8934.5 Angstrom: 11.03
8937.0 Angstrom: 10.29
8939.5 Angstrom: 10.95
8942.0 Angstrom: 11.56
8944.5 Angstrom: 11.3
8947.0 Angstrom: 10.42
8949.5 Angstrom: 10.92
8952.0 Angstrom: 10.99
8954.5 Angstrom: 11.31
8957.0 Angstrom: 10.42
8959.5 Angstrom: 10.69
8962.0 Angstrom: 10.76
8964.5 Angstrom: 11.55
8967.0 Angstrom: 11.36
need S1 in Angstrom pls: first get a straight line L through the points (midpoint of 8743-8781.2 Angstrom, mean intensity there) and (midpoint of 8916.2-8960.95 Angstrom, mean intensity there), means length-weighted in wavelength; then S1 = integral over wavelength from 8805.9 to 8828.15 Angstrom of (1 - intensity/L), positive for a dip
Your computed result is 0.4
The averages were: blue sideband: 10.9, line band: 10.6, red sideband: 10.9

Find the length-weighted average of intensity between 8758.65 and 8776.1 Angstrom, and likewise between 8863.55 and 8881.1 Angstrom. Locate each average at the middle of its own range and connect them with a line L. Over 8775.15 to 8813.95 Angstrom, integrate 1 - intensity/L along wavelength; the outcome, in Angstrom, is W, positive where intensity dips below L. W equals -0.4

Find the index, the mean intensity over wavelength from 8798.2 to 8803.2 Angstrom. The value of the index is 10.3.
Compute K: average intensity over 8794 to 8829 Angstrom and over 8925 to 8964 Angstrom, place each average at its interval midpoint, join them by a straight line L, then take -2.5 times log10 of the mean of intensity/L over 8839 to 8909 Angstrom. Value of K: -0.01 mag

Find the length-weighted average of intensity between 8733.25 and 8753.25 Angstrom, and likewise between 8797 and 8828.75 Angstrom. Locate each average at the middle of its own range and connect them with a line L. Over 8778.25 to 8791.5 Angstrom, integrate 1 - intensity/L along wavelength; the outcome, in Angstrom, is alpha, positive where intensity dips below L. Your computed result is -0.66 Angstrom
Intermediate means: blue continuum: 10.5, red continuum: 10.6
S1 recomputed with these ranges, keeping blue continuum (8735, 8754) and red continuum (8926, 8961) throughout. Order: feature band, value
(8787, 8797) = -0.55 Angstrom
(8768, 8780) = -0.48 Angstrom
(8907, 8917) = -0.27 Angstrom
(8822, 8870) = -1.04 Angstrom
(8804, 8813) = 0.67 Angstrom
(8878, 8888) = -0.09 Angstrom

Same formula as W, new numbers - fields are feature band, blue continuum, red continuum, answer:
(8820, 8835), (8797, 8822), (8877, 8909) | -0.8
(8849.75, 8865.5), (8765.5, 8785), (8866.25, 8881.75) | -0.4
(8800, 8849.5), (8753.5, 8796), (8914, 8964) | 1.3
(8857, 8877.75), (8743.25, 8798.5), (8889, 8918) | 0.3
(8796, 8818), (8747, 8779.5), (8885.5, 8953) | 1.0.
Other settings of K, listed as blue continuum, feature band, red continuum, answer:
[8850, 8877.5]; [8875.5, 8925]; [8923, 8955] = -0.01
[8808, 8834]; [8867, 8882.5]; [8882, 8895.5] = 0.04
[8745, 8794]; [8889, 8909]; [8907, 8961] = 0.01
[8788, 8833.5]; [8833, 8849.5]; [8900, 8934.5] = 0.00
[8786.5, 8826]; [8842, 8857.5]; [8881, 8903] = -0.01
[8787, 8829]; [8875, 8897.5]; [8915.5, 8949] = 0.00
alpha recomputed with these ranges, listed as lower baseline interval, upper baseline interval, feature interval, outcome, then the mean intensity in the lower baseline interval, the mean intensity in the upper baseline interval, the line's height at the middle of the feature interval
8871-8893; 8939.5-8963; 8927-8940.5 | 0.39 Angstrom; 10.9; 10.9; 10.9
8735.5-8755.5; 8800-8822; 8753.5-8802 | -2.25 Angstrom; 10.6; 10.3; 10.5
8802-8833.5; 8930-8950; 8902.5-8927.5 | -0.56 Angstrom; 10.6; 10.8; 10.8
